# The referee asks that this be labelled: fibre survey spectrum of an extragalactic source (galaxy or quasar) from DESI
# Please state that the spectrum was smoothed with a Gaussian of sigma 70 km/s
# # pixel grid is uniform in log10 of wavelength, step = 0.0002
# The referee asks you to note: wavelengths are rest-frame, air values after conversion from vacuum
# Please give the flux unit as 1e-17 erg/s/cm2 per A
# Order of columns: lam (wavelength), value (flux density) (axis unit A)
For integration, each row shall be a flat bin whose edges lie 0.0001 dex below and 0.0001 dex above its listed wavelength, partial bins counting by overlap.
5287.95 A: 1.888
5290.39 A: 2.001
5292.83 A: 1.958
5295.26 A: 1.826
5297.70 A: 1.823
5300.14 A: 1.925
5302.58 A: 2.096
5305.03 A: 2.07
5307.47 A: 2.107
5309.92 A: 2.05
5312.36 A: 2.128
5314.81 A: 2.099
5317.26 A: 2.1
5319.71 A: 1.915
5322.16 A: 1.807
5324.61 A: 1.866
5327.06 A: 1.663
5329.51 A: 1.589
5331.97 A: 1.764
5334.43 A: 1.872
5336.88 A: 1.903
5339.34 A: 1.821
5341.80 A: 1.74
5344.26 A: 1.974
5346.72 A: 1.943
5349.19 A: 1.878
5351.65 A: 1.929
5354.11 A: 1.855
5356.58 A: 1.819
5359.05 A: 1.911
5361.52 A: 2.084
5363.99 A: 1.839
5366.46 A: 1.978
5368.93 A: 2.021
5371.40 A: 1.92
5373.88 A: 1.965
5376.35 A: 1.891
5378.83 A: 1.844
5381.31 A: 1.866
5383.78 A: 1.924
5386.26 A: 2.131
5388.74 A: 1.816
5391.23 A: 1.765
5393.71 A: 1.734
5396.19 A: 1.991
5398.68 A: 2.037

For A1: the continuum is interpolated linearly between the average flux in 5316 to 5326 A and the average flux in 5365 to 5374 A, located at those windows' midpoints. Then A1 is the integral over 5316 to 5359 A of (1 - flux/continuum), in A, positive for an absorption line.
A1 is 1.9 A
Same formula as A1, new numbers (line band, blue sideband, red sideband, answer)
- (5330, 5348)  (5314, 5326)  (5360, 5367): 0.98 A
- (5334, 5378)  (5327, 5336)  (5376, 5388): -1.87 A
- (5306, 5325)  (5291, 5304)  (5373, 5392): -0.90 A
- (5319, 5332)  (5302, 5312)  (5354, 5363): 1.69 A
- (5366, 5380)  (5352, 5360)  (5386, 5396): -0.58 A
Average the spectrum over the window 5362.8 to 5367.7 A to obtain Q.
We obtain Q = 1.91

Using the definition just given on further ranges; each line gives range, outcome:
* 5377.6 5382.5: 1.85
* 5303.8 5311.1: 2.07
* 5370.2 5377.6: 1.92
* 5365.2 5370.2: 2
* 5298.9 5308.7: 2.05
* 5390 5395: 1.75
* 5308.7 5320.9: 2.06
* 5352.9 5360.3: 1.86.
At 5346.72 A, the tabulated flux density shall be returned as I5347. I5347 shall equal 1.943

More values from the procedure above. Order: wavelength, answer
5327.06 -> 1.663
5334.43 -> 1.872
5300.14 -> 1.925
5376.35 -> 1.891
